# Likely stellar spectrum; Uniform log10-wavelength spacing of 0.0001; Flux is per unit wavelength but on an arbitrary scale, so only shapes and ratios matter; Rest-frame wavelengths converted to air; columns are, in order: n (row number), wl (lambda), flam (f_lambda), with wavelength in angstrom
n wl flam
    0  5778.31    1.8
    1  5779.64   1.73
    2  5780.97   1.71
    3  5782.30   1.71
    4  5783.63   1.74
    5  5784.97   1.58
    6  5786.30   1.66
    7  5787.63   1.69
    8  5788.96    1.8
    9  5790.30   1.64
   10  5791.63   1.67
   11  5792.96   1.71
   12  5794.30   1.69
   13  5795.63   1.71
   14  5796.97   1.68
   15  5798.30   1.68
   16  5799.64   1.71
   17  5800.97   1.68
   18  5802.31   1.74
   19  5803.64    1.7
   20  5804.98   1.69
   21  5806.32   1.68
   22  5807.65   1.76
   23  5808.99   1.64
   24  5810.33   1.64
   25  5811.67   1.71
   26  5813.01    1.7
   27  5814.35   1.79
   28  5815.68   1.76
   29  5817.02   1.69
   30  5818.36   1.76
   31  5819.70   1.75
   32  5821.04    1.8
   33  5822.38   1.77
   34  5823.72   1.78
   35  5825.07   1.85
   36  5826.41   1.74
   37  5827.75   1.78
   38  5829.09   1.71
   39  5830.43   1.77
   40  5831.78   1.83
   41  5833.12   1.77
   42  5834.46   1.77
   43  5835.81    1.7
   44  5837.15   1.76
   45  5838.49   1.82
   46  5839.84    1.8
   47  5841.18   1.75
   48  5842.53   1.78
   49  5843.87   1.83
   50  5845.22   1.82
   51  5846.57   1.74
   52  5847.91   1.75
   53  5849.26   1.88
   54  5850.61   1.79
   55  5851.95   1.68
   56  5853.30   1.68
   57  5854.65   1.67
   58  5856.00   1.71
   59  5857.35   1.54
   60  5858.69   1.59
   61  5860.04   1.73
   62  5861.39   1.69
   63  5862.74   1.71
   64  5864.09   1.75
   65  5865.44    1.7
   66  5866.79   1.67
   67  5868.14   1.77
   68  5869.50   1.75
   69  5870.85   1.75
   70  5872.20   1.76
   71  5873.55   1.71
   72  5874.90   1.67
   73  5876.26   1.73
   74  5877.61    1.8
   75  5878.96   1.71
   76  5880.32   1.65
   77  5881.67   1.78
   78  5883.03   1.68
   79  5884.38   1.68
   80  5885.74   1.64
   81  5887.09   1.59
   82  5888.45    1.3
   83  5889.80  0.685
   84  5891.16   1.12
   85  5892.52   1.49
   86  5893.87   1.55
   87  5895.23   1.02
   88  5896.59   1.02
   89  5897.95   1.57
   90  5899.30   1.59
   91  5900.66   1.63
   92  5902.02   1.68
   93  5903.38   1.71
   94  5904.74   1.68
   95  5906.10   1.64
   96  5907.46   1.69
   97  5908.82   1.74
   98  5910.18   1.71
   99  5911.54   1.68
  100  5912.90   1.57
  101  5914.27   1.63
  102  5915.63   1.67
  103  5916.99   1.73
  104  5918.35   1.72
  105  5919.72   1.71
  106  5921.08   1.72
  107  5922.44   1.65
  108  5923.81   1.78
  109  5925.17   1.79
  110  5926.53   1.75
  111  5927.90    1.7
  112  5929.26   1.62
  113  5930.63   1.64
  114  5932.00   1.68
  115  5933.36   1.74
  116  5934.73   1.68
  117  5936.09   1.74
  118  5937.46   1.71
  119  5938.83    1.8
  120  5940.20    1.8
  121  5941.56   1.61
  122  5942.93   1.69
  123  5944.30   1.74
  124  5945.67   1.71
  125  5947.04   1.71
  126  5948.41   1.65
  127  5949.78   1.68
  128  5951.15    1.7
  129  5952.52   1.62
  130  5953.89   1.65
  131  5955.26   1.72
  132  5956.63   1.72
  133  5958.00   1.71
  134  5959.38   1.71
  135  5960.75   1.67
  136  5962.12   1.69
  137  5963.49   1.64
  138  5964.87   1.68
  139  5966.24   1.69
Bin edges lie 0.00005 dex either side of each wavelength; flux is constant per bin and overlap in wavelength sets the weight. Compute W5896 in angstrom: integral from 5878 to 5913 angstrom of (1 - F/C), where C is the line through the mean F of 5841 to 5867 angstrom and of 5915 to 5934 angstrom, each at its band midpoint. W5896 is 3.7 angstrom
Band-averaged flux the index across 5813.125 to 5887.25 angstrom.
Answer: 1.74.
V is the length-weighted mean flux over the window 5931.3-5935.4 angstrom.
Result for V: 1.7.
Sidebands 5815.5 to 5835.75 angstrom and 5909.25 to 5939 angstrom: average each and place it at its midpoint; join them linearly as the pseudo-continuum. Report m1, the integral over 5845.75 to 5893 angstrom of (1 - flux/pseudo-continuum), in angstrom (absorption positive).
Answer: 2.5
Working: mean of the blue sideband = 1.77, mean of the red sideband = 1.7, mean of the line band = 1.64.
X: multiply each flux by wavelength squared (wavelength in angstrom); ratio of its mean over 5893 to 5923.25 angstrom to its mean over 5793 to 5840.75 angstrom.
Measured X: 1.0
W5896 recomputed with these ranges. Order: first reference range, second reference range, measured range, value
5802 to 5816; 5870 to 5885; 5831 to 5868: -0.5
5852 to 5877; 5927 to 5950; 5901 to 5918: 0.2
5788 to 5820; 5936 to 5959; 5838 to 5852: -0.7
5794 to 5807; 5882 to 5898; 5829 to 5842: -1.7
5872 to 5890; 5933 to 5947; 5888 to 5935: 2.6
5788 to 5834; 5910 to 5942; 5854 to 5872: 0.2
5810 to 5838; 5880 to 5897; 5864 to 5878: -2.2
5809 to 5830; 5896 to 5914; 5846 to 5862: -0.1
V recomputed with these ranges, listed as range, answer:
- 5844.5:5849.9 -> 1.8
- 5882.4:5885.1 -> 1.68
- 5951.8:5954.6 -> 1.64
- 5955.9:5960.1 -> 1.71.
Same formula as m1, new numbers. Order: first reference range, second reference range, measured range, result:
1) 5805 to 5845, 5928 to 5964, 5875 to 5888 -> 0.3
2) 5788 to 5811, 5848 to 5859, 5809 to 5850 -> -1.6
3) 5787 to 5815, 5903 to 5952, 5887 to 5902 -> 3.3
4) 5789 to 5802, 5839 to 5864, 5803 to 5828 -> -0.4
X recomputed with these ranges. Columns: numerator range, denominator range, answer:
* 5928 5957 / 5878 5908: 1.14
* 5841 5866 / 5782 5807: 1.04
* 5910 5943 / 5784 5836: 1.03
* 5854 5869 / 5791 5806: 1.02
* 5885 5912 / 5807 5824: 0.88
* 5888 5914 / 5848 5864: 0.88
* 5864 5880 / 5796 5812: 1.05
